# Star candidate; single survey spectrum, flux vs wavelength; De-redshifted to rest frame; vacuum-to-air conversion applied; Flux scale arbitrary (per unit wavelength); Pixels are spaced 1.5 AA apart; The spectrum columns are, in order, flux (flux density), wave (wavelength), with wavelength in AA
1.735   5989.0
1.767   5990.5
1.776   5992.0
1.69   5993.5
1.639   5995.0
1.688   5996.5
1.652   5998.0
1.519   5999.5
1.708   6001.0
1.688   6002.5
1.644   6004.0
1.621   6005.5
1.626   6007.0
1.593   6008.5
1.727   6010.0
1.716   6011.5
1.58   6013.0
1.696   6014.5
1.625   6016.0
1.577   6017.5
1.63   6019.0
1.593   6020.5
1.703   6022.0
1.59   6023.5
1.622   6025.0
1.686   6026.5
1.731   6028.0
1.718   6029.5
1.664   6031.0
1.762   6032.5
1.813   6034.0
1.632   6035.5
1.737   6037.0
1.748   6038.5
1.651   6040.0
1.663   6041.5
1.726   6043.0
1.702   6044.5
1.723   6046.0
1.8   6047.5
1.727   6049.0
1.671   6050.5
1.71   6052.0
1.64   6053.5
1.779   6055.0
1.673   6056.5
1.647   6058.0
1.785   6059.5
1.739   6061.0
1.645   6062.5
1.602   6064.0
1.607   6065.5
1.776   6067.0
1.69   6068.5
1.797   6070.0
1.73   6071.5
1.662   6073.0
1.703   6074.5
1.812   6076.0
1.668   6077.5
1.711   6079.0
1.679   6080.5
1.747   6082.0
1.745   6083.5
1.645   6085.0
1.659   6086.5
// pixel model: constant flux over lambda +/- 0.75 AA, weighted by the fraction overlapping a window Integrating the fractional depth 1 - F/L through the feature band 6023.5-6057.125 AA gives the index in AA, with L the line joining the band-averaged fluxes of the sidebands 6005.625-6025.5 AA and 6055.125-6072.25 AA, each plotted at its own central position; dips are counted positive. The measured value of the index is -0.7 AA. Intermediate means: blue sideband 1.64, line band 1.71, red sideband 1.7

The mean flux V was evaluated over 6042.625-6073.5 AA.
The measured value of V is 1.71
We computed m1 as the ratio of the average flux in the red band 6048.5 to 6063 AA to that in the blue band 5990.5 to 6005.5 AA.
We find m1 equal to 1.02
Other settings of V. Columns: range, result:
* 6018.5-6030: 1.66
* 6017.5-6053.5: 1.69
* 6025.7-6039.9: 1.72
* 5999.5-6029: 1.65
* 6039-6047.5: 1.7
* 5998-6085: 1.69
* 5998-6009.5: 1.63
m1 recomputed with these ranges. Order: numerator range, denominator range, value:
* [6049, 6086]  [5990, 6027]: 1.03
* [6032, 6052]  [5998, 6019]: 1.05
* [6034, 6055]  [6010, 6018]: 1.04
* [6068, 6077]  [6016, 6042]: 1.03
